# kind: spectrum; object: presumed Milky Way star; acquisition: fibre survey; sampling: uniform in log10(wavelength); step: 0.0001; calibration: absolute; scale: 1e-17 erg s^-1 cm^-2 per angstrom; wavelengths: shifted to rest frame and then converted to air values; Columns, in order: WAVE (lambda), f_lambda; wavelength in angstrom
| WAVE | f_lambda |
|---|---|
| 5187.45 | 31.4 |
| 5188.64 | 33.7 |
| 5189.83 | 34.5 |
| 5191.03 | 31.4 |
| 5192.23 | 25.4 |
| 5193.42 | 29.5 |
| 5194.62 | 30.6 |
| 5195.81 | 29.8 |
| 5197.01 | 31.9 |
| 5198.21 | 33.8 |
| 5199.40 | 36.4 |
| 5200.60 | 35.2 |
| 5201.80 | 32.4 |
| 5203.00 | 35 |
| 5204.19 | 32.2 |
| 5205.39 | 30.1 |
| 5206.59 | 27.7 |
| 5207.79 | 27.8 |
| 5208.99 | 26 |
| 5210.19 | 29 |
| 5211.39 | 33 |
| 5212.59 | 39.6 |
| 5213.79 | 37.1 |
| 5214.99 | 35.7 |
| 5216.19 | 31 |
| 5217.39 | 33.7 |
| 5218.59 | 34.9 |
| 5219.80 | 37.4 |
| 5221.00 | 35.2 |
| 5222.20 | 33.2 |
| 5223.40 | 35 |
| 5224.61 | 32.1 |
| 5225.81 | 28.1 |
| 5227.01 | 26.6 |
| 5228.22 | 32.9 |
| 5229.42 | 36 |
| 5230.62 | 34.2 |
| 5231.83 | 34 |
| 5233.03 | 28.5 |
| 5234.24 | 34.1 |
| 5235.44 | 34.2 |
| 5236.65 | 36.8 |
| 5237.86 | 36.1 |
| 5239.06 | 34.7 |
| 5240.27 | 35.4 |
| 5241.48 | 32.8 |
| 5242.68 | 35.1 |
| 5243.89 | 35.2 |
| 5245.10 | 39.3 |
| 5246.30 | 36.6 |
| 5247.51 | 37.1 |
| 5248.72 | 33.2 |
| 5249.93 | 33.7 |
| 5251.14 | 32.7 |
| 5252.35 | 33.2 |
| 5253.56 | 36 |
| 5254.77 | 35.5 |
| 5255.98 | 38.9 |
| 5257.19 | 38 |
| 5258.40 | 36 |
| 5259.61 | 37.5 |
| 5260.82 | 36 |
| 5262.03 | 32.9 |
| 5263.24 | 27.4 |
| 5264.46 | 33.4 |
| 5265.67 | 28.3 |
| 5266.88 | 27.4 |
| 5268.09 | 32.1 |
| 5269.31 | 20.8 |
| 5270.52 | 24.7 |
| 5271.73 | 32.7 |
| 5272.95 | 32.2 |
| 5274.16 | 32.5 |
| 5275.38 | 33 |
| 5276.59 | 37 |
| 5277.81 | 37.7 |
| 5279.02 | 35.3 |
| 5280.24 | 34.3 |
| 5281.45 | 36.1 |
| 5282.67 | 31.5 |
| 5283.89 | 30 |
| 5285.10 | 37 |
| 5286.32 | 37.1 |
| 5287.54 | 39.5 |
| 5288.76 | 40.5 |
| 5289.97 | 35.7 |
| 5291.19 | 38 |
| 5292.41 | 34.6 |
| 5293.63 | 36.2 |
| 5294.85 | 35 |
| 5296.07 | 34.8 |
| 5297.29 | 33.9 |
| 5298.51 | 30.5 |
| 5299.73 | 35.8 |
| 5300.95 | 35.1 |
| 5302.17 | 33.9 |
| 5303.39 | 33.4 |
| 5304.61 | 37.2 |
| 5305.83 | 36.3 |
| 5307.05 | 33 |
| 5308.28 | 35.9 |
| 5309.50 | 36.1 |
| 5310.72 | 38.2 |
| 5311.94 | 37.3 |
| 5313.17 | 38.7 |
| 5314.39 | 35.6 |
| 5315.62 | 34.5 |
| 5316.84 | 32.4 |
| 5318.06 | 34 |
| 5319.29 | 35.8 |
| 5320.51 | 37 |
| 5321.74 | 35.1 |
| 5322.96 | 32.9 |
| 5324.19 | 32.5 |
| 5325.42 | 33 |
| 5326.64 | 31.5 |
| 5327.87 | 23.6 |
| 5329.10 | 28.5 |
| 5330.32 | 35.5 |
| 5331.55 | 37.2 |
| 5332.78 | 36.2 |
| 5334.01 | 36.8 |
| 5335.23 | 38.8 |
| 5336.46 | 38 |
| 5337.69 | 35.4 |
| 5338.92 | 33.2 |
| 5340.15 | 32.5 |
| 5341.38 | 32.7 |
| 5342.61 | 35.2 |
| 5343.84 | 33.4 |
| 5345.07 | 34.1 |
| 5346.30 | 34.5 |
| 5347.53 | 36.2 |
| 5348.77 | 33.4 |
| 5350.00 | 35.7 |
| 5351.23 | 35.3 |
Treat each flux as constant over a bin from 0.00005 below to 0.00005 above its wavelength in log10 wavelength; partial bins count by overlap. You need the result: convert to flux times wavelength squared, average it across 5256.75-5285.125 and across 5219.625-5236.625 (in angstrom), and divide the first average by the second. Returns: 1.0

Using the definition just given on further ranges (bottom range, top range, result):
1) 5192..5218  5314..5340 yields 1.11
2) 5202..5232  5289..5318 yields 1.12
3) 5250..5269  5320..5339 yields 1.05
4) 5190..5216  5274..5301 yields 1.14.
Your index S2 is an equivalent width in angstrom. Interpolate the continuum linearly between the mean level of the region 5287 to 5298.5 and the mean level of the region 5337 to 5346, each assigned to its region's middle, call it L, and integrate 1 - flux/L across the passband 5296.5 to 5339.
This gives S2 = 0.3 angstrom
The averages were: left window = 36.1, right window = 33.8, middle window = 34.7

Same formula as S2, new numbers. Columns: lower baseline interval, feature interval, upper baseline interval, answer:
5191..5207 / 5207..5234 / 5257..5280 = -0.8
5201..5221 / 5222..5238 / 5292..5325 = 0.2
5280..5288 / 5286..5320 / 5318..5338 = -1.0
